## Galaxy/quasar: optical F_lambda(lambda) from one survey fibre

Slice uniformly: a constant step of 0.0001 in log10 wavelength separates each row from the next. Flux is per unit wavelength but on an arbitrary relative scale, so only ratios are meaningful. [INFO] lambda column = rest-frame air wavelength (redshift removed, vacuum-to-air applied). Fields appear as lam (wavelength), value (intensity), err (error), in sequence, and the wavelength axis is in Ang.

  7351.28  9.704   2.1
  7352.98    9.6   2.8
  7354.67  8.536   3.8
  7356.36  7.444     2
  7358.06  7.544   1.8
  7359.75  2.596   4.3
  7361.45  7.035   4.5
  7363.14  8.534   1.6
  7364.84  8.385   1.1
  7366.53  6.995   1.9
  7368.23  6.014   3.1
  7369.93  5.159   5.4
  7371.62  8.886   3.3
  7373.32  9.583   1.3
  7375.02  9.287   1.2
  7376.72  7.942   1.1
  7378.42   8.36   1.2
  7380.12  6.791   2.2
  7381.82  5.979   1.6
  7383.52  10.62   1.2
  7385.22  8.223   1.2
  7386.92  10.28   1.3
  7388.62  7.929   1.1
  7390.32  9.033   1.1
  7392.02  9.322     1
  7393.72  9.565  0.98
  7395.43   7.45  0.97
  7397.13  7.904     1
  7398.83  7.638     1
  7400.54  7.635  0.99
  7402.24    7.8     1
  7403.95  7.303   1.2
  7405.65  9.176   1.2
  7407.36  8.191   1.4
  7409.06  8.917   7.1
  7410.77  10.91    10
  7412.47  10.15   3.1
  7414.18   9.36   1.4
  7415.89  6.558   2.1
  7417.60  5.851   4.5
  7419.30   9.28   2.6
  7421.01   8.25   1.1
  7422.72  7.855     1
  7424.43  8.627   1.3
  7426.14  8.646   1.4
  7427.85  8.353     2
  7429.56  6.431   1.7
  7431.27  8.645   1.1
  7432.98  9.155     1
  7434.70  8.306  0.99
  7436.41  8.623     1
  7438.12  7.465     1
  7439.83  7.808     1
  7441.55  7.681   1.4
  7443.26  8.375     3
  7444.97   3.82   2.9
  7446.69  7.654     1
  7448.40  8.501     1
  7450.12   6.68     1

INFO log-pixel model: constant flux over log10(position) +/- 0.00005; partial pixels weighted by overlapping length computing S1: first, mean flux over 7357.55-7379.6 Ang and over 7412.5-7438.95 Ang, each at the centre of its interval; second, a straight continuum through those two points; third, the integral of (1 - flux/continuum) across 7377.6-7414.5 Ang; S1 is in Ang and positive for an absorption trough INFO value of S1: -3.77 Ang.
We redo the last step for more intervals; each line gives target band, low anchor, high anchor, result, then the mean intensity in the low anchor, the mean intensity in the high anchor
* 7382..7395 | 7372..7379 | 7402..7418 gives -0.5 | 8.81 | 8.52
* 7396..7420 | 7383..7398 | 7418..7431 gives 0.5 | 8.89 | 8.15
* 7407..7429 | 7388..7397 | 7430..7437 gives 0.2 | 8.62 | 8.55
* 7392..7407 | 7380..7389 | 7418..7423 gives 0.4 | 8.45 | 8.3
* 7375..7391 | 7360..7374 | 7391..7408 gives -1.3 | 7.34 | 8.21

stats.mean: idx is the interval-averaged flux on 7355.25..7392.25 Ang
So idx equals 7.8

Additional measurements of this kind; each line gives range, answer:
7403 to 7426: 8.5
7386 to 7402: 8.5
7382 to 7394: 9.09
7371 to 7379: 8.82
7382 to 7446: 8.27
